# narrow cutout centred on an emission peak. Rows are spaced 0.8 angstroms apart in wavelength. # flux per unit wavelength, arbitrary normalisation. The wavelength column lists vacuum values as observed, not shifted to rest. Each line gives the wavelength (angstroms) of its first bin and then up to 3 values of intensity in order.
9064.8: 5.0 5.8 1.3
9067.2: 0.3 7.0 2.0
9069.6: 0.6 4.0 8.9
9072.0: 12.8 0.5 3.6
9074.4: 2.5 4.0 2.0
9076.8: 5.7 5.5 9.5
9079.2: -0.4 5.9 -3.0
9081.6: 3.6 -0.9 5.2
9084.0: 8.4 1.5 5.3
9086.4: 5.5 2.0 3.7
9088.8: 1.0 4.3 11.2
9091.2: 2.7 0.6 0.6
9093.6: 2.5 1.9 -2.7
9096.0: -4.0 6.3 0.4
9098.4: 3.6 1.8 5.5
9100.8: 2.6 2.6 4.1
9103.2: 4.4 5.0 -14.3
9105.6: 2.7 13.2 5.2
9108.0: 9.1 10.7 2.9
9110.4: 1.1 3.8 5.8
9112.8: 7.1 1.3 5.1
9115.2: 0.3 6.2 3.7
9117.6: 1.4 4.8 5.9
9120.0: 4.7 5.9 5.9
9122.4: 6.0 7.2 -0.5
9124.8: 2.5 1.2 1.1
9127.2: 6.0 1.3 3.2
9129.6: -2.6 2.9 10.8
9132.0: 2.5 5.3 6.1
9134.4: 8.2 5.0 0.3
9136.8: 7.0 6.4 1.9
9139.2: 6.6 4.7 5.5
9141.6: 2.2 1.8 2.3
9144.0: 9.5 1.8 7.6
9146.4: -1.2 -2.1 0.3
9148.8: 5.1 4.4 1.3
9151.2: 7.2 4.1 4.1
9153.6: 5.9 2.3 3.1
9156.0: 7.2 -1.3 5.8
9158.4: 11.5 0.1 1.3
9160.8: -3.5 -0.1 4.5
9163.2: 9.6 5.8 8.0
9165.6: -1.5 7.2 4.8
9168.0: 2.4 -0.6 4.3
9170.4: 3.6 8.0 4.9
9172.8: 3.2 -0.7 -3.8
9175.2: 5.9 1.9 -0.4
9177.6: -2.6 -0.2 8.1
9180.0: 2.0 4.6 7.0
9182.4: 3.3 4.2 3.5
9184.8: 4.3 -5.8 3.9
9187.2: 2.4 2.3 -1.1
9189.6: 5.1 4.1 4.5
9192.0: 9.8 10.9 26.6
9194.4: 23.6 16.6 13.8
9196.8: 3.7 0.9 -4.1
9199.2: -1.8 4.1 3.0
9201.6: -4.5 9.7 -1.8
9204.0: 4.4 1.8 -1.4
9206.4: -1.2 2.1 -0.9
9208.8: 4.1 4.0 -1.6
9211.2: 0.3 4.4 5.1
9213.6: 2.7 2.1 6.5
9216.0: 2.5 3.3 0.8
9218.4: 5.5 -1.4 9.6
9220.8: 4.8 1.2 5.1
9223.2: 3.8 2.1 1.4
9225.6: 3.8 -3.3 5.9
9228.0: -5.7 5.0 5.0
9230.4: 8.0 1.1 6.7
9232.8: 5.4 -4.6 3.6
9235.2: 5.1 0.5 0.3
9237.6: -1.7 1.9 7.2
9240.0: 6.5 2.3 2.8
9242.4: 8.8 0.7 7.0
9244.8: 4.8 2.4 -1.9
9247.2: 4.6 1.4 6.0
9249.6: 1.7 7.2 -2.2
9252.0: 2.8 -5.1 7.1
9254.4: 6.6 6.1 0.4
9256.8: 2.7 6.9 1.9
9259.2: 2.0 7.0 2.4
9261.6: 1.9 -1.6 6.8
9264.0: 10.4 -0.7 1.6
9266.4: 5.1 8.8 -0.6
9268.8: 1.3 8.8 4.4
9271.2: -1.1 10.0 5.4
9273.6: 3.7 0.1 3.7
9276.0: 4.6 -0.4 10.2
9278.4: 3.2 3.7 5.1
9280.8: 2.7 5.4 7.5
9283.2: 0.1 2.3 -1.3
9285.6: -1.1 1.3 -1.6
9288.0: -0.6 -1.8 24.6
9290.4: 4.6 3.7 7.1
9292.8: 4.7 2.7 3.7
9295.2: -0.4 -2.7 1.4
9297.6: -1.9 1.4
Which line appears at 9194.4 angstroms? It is H-gamma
